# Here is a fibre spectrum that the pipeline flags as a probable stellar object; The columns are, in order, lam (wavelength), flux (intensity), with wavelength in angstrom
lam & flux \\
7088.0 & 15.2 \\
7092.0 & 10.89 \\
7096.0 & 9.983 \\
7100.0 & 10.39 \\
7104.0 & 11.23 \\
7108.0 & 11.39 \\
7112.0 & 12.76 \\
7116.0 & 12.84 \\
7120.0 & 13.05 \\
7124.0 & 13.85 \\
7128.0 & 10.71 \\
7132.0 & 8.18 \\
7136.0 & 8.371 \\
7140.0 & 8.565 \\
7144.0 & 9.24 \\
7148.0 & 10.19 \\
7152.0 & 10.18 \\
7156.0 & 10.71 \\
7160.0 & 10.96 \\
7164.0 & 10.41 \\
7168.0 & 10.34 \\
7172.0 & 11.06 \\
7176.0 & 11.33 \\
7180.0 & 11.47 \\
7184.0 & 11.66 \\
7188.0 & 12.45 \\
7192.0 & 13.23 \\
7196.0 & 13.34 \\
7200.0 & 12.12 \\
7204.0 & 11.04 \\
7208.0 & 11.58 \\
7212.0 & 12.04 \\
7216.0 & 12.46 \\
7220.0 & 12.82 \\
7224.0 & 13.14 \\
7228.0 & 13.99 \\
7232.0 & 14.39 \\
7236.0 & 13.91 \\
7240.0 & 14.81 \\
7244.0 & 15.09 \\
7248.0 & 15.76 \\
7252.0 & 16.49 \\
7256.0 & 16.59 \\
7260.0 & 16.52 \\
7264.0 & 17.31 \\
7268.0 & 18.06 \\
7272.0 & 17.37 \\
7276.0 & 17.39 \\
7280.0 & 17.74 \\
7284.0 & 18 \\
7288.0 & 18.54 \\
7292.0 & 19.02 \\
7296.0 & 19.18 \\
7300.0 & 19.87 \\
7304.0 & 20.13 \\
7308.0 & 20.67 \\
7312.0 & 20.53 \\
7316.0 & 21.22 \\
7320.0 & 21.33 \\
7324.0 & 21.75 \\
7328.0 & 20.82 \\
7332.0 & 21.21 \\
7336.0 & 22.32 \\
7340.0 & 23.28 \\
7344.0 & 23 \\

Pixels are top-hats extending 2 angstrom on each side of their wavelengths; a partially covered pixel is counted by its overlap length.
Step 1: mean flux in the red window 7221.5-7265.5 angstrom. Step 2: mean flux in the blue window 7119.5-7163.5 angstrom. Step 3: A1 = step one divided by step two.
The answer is 1.48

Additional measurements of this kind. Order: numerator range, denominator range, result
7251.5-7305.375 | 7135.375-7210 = 1.64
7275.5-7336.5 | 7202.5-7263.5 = 1.41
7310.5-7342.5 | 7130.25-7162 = 2.26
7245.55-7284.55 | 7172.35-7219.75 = 1.42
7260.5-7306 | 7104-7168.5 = 1.71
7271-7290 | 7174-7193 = 1.49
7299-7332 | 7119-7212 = 1.89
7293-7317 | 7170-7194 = 1.70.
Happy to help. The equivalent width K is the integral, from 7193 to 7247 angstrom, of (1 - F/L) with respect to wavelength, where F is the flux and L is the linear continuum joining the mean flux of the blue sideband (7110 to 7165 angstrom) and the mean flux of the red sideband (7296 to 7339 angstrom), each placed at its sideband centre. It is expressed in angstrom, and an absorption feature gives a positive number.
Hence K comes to 7.85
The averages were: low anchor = 10.7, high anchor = 21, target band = 13.2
